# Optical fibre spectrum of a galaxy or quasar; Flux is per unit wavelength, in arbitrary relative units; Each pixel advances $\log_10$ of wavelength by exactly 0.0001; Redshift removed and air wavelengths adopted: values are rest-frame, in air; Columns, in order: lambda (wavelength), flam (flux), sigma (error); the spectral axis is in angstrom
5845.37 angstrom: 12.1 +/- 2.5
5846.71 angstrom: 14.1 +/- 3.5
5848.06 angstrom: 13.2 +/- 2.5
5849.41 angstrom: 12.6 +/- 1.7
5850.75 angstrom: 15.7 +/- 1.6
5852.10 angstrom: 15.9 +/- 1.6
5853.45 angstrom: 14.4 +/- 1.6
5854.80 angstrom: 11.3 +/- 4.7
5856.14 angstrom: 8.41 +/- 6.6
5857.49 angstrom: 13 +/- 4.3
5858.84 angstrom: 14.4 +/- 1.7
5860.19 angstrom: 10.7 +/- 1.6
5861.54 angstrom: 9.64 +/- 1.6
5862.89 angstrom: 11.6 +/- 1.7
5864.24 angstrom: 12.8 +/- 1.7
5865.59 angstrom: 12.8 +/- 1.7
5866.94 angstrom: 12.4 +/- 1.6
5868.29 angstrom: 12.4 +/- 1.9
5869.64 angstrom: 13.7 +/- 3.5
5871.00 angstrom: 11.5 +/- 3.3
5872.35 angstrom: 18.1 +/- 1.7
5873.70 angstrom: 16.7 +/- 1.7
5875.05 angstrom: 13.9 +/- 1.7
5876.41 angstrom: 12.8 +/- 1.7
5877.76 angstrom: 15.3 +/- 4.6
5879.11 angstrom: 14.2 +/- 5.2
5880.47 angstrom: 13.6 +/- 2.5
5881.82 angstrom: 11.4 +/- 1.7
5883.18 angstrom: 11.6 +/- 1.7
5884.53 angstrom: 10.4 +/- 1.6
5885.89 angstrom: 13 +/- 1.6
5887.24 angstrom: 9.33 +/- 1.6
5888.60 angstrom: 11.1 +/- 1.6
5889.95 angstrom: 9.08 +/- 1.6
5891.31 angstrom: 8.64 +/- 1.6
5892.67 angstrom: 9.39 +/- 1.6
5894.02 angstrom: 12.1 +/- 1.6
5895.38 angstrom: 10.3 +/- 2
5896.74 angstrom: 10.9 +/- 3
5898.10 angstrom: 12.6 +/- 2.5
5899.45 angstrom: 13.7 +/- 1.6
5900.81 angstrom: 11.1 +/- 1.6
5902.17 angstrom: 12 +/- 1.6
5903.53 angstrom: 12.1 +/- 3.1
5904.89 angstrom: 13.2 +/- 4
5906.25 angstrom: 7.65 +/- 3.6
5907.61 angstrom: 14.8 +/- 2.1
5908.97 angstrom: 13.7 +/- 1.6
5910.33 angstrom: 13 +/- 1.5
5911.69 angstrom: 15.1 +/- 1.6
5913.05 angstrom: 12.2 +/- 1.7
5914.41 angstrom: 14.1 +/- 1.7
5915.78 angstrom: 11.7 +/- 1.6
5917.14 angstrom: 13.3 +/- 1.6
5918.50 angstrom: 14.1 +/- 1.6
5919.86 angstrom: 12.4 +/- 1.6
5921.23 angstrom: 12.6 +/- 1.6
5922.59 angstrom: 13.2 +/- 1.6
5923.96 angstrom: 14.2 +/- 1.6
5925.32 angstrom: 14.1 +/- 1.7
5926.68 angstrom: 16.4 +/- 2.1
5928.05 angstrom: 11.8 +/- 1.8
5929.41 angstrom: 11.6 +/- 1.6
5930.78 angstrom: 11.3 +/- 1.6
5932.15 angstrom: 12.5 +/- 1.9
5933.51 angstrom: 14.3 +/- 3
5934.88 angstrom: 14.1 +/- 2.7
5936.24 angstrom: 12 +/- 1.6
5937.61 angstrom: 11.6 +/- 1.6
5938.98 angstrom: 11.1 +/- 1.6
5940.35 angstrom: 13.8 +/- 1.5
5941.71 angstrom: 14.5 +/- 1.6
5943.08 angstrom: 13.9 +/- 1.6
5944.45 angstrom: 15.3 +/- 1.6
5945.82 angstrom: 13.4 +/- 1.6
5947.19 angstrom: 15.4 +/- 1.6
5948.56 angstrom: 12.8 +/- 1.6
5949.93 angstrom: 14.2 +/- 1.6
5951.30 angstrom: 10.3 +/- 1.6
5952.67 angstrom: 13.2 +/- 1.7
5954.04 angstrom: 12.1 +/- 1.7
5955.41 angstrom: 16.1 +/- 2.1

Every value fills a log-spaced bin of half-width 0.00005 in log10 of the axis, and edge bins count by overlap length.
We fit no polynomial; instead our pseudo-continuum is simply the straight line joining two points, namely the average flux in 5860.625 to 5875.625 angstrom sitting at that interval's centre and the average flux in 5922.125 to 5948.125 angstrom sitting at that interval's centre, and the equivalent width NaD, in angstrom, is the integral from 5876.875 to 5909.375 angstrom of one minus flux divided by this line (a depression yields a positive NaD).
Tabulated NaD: 3.8 angstrom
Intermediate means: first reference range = 13.2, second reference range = 13.4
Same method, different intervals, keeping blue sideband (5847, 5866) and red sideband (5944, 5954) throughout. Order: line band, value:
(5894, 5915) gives 0.98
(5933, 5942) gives 0.21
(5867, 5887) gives -0.87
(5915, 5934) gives 0.12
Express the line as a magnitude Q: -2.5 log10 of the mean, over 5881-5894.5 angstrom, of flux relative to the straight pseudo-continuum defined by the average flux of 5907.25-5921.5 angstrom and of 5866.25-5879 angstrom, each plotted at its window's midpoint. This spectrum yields 0.287 mag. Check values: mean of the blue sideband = 14.1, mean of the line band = 10.6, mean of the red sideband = 13.4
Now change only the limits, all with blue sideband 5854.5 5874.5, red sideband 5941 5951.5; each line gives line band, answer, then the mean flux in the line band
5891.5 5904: 0.151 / 11.5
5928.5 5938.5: 0.104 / 12.4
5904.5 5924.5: 0.034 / 13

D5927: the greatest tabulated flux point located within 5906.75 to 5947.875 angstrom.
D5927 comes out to 16.4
